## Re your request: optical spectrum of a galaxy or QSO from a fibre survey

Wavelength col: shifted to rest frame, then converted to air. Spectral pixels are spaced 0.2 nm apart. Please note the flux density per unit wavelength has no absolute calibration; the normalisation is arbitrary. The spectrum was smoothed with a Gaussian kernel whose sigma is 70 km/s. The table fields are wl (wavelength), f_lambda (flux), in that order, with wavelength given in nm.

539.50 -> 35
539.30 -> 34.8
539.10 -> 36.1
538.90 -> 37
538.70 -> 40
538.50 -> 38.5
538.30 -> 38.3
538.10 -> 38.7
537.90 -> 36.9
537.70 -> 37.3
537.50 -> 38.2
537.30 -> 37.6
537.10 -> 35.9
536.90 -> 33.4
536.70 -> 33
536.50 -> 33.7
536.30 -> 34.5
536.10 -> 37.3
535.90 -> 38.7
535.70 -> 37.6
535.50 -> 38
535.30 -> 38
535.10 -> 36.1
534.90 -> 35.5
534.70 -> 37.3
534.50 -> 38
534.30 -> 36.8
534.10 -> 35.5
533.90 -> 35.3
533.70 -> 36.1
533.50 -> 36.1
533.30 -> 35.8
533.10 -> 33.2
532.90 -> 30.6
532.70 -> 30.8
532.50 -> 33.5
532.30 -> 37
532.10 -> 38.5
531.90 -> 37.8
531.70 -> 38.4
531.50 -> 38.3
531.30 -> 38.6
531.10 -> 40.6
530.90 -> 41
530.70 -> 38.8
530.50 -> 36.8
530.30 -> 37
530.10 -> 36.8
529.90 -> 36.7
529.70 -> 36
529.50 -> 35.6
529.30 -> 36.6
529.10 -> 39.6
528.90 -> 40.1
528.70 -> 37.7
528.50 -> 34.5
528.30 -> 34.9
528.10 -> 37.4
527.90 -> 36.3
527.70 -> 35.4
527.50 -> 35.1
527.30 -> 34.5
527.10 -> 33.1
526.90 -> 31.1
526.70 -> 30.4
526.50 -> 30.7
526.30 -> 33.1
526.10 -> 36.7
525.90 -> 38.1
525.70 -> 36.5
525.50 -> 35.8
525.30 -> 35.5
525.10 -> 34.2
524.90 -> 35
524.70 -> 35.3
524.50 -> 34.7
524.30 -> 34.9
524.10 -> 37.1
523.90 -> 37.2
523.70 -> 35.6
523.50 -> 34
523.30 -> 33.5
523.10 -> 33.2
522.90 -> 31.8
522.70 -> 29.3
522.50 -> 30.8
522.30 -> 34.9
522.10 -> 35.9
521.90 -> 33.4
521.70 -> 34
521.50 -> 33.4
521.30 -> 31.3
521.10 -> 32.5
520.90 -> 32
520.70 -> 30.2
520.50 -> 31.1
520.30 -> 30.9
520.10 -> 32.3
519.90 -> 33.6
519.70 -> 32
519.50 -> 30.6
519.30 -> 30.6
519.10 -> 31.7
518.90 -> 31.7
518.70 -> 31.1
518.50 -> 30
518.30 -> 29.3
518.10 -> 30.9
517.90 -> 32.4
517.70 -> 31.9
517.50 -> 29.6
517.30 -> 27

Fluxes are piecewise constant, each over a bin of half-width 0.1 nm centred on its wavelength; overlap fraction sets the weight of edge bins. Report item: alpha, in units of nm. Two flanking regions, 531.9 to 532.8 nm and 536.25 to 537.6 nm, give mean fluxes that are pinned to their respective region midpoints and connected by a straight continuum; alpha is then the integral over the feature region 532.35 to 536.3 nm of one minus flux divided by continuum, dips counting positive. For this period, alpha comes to -0.06 nm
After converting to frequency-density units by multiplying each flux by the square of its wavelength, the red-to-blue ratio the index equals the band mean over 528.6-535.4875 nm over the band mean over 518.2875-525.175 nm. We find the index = 1.2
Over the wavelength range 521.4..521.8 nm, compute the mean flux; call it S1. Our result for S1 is 33.7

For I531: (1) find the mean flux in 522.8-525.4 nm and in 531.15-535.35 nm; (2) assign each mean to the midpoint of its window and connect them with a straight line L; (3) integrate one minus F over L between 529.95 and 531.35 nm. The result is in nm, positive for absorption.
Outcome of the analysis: -0.11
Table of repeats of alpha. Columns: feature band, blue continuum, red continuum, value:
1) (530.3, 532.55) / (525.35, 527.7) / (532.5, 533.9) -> -0.28 nm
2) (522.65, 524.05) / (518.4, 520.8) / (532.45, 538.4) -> -0.06 nm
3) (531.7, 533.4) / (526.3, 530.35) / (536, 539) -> 0.05 nm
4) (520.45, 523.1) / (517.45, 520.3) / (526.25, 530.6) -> 0.01 nm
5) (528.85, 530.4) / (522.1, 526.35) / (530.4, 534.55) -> -0.06 nm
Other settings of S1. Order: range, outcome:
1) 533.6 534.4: 35.9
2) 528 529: 36.9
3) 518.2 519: 30.5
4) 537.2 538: 37.5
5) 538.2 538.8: 38.9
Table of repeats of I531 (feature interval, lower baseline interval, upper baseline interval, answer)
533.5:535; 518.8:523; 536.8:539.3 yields -0.01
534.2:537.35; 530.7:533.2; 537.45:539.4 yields 0.07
